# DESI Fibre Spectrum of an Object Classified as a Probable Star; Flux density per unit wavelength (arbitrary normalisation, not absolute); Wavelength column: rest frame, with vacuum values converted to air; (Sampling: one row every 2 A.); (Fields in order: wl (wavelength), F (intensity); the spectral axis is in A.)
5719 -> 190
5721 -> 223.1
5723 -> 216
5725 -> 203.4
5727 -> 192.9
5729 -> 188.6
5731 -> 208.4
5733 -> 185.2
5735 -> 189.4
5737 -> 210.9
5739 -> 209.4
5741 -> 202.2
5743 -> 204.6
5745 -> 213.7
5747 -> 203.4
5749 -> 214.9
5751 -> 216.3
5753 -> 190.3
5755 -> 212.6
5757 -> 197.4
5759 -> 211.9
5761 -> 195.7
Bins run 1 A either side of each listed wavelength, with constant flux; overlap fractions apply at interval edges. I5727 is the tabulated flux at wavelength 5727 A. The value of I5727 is 192.9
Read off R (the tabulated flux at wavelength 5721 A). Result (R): 223.1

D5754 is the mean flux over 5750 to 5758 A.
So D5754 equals 204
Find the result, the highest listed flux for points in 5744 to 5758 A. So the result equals 216.3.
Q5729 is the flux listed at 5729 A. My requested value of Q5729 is 188.6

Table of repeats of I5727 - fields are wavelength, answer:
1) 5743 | 204.6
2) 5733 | 185.2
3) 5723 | 216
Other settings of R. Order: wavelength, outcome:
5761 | 195.7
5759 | 211.9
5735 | 189.4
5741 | 202.2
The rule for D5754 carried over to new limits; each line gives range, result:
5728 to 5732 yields 198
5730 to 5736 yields 194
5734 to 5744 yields 203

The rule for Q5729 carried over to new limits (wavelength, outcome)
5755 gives 212.6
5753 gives 190.3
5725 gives 203.4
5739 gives 209.4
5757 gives 197.4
